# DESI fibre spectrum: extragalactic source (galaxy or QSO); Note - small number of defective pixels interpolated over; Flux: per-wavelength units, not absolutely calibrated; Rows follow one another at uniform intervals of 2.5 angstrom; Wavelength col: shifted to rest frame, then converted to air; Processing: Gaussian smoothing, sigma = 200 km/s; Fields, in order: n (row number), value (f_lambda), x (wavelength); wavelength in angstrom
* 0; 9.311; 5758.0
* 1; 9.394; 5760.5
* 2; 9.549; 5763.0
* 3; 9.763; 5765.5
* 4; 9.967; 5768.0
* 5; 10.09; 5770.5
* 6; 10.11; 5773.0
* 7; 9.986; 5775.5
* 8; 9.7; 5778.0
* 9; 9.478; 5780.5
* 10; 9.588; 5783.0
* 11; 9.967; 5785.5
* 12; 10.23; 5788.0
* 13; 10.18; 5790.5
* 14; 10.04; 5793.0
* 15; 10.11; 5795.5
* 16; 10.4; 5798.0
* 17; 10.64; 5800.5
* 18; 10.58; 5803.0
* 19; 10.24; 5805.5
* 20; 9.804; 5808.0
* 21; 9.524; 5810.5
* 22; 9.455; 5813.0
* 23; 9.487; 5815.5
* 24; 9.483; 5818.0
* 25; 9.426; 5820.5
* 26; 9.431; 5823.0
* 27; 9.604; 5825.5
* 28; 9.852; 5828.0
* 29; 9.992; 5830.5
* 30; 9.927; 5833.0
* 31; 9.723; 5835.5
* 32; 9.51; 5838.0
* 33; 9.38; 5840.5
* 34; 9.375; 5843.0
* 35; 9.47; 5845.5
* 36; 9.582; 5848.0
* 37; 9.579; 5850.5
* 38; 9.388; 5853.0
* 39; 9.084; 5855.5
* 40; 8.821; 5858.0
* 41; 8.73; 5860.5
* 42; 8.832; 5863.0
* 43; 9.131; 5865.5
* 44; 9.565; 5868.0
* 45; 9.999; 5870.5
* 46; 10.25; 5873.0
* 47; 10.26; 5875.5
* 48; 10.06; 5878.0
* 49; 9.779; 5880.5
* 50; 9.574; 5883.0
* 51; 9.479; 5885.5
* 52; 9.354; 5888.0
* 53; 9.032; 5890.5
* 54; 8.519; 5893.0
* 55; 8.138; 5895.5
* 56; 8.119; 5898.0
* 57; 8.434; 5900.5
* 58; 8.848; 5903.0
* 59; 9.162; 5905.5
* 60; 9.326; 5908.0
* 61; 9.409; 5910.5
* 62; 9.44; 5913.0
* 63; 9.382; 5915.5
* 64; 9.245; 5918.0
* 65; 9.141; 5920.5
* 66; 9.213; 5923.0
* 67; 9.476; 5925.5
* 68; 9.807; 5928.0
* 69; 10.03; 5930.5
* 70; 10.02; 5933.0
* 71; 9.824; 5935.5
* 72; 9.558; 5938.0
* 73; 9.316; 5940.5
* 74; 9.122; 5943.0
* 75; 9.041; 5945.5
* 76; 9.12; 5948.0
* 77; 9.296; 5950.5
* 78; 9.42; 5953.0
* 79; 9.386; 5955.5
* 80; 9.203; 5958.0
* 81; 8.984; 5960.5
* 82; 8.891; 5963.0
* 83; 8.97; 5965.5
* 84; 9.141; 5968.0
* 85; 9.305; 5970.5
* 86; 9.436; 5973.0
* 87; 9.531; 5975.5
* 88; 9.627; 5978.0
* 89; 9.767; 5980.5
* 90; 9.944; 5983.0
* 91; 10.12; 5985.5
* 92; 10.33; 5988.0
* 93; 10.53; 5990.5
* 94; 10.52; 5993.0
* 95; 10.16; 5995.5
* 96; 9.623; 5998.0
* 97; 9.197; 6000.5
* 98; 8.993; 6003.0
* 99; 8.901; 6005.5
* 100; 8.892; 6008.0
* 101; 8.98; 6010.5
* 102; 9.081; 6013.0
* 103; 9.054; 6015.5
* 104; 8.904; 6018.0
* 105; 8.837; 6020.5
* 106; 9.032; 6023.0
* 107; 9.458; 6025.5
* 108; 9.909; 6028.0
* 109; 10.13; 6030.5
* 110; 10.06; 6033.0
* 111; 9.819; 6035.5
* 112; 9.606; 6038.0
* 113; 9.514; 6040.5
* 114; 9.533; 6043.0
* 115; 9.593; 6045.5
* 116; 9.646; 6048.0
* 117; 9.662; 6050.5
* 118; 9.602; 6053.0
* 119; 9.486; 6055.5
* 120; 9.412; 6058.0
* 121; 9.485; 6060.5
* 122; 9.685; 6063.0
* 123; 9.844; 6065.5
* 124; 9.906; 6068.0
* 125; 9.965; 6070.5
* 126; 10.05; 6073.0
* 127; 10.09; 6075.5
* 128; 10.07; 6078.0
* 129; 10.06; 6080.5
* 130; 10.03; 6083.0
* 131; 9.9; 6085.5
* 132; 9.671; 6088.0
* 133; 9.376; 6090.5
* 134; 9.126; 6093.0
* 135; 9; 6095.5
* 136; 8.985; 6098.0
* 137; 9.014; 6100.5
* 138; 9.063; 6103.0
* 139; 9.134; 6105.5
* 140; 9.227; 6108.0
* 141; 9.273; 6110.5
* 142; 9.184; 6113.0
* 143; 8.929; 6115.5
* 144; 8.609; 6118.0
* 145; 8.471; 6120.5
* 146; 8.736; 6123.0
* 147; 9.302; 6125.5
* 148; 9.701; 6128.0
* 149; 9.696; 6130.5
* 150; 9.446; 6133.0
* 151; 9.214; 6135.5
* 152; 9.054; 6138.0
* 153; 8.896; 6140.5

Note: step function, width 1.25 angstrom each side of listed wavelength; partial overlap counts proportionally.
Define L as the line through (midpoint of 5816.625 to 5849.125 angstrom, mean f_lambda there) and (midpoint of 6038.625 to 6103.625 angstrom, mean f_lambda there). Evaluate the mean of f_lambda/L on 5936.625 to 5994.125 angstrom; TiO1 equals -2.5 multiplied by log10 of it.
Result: 0.01 mag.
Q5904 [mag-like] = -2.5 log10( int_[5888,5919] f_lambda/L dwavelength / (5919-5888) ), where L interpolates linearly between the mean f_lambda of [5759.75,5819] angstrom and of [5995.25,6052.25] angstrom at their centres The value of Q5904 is 0.085 mag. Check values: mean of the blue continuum 9.91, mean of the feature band 8.94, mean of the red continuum 9.41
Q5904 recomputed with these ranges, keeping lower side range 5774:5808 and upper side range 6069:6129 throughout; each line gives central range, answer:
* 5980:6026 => 0.012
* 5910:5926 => 0.053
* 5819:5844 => 0.040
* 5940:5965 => 0.062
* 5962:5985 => 0.026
